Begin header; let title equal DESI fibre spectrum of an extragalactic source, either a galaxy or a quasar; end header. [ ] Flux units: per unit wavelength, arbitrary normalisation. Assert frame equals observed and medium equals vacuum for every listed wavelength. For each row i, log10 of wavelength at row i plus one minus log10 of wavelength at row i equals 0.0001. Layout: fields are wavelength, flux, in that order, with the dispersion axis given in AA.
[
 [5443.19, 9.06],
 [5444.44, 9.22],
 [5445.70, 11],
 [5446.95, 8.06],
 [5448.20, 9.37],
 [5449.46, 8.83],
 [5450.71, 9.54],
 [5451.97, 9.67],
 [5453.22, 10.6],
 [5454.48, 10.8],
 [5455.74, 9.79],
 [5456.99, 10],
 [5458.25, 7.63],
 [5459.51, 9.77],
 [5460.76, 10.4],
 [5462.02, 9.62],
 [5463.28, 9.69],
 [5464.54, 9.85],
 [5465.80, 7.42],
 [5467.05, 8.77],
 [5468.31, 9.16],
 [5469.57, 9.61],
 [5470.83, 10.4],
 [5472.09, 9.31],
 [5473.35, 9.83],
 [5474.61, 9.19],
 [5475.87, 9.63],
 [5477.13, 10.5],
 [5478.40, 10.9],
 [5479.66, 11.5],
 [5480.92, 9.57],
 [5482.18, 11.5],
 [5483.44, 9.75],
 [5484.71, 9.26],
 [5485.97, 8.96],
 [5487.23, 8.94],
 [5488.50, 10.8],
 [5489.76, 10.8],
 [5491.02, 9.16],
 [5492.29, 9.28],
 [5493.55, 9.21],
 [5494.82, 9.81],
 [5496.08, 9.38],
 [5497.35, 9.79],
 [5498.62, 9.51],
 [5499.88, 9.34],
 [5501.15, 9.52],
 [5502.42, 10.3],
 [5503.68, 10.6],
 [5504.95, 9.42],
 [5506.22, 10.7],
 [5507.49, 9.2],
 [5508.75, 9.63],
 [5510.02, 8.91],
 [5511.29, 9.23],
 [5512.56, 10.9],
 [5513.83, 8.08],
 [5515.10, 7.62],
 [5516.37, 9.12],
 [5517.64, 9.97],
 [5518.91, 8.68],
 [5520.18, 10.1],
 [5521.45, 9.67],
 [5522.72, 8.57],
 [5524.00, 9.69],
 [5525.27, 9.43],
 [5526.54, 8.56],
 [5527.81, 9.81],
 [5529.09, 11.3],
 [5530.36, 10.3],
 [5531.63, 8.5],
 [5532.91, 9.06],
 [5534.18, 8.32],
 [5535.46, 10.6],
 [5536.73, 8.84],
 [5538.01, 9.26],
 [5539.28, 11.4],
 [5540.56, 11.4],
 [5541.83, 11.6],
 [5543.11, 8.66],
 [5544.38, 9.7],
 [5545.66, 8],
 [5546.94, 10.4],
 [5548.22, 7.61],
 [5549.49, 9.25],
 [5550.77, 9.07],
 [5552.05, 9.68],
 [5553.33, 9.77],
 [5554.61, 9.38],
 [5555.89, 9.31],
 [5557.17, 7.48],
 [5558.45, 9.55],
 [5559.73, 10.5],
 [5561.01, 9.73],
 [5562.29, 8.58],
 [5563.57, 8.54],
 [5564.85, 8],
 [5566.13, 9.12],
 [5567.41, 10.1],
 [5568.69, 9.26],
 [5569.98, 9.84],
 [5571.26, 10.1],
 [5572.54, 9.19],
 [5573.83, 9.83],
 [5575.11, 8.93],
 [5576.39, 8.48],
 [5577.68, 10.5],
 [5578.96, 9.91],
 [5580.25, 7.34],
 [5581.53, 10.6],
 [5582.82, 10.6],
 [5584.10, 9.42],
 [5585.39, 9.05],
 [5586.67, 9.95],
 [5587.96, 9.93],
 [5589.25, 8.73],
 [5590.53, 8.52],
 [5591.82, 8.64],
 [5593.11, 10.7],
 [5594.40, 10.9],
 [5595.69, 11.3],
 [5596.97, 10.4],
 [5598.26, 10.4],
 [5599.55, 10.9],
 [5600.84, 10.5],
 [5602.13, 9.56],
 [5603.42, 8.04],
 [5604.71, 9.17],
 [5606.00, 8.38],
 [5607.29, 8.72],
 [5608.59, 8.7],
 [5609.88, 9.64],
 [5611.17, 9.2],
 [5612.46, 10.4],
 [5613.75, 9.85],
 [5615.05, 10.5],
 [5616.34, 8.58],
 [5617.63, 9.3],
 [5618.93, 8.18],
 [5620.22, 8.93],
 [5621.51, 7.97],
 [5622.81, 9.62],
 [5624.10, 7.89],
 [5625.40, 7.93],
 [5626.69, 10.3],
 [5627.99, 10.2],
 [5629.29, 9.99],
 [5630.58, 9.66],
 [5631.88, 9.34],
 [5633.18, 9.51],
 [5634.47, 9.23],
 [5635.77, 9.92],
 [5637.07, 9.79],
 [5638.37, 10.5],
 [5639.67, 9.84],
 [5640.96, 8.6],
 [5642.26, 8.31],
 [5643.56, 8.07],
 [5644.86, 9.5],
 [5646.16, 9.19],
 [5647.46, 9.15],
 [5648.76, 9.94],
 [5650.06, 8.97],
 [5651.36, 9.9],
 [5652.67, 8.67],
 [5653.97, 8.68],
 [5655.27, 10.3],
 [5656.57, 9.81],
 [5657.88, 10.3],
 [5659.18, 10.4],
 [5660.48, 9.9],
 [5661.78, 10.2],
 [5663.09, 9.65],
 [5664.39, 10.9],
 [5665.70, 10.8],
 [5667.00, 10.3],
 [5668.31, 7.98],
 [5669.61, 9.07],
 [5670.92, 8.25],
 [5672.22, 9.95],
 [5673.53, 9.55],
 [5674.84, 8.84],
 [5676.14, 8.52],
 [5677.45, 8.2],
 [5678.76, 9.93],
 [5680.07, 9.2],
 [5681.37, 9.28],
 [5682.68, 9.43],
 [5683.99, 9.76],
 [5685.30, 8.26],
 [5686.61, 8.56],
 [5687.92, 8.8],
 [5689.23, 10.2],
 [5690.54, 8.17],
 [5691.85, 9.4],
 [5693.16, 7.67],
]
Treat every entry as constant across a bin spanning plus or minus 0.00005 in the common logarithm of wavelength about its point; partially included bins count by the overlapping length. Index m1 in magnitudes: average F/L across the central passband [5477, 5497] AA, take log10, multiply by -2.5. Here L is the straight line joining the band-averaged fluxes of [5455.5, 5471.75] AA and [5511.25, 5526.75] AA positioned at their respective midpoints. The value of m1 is -0.07 mag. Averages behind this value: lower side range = 9.39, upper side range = 9.22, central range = 9.94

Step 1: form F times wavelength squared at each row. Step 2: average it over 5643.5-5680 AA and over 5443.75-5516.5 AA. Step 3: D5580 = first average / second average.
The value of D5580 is 1.05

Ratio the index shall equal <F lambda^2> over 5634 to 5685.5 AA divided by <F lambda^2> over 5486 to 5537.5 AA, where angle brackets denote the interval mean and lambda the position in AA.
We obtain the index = 1.05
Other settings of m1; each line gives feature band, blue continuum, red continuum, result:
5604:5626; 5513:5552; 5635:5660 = 0.05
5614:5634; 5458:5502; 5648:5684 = 0.04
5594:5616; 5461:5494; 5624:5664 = -0.02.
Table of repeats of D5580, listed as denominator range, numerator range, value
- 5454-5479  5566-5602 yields 1.06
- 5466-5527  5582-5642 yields 1.03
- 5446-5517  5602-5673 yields 1.03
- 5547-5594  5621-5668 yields 1.05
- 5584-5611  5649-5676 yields 1.02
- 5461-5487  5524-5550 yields 1.01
